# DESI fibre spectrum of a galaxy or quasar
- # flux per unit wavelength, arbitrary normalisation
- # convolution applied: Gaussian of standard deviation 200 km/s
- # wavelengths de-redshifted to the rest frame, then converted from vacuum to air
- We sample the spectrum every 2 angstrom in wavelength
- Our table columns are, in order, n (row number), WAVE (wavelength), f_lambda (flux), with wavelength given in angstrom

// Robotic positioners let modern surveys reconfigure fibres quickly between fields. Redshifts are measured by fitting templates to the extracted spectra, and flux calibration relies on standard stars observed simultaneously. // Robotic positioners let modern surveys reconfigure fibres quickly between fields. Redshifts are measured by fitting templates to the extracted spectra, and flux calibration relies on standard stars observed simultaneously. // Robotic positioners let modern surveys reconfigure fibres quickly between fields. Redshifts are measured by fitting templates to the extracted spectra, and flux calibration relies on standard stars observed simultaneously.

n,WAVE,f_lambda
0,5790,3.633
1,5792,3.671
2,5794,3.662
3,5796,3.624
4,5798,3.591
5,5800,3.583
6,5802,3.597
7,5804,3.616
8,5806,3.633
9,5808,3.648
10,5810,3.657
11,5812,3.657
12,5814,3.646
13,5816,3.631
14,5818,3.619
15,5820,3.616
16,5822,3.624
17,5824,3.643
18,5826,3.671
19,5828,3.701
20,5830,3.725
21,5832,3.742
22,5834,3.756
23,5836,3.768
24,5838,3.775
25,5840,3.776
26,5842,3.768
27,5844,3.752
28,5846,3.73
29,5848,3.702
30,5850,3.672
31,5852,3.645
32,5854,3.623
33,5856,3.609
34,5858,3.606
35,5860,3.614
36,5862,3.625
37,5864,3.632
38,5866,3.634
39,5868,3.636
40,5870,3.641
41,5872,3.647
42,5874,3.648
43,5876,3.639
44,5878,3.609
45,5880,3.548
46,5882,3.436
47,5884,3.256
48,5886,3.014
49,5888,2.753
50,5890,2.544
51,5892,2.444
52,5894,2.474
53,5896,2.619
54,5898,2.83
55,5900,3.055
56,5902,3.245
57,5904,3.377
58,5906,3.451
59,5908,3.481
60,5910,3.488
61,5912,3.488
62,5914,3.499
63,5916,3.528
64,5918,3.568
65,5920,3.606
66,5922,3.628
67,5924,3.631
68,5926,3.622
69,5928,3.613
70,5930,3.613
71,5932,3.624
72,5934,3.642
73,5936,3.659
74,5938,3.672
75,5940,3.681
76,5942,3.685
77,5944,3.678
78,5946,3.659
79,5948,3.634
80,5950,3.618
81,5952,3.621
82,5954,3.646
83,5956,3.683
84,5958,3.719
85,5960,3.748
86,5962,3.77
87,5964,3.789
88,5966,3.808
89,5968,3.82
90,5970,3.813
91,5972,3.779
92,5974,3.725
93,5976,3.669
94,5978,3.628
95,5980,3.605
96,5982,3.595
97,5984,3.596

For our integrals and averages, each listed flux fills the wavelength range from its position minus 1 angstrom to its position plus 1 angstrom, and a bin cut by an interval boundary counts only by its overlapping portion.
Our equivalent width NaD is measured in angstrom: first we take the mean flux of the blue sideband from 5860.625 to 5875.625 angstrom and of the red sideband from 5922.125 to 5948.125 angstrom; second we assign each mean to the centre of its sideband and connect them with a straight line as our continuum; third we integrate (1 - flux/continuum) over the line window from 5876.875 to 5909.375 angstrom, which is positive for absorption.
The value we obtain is 5.0 angstrom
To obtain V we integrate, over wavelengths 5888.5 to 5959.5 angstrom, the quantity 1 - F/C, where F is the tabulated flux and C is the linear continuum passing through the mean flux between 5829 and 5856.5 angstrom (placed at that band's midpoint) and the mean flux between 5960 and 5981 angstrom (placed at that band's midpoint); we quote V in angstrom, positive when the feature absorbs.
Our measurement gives 5.8 angstrom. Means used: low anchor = 3.72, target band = 3.43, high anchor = 3.74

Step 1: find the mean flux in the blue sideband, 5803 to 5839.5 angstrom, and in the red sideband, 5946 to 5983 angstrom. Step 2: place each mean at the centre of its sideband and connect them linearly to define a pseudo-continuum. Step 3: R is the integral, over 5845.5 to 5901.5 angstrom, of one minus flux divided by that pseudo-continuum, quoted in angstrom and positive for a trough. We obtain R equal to 5.1 angstrom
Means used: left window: 3.68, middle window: 3.35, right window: 3.7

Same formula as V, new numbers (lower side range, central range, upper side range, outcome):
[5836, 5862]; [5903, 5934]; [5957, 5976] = 1.5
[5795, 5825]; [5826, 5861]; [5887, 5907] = -3.8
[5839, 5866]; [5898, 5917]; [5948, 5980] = 1.7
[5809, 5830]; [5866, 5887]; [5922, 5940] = 0.7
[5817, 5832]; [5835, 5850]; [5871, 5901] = -1.1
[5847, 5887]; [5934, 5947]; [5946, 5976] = 0.1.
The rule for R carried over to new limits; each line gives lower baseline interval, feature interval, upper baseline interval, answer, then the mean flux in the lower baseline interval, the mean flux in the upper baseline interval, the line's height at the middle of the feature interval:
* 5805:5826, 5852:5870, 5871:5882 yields -0.1 angstrom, 3.64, 3.6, 3.61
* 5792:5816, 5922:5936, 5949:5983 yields 0.2 angstrom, 3.63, 3.71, 3.69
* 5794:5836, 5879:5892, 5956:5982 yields 2.3 angstrom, 3.65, 3.73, 3.69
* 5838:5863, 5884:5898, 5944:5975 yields 3.8 angstrom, 3.68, 3.72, 3.7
